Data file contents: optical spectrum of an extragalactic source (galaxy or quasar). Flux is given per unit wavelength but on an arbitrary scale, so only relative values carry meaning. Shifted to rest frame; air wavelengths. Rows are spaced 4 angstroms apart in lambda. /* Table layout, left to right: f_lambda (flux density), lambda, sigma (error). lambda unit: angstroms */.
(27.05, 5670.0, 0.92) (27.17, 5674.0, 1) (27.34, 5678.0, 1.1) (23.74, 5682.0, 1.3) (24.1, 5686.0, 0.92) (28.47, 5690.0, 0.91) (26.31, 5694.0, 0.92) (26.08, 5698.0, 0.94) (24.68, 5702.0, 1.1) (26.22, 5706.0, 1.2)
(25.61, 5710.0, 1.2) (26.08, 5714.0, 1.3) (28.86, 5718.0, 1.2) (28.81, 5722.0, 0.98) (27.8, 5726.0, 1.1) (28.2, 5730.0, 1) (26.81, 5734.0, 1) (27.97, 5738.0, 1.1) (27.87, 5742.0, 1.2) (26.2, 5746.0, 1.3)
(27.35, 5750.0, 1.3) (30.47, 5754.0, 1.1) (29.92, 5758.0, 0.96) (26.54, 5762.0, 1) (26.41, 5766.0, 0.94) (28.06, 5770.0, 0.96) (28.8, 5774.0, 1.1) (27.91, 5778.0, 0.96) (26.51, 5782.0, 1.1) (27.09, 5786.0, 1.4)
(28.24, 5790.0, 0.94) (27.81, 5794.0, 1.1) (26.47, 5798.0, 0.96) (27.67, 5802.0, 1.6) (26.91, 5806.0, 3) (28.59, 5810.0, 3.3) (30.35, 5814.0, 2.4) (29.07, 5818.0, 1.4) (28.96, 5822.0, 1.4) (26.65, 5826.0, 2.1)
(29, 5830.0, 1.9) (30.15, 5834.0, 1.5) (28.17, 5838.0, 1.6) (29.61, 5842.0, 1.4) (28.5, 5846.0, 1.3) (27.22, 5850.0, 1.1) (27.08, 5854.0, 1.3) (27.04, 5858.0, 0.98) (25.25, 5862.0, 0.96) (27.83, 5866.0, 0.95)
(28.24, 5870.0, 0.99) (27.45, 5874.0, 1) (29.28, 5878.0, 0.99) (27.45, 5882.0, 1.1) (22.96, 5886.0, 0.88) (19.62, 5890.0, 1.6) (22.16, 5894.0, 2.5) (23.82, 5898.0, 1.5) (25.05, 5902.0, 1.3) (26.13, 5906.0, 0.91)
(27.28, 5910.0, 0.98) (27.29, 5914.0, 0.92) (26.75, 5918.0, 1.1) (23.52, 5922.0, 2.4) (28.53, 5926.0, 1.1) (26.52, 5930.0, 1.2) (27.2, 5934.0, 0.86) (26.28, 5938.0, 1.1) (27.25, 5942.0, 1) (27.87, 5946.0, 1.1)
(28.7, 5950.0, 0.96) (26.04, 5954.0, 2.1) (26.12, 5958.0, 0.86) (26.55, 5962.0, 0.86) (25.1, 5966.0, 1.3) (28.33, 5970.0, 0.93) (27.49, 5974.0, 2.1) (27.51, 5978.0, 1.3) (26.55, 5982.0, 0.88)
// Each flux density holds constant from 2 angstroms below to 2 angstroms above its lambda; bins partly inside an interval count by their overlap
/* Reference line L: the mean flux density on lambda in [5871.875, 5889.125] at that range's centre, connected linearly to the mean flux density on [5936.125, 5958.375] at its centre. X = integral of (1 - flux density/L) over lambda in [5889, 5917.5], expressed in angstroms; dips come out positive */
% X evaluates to 2.0 angstroms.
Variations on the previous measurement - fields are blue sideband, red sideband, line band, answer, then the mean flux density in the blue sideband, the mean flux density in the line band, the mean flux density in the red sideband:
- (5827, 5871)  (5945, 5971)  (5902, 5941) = 1.0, 28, 26.5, 26.9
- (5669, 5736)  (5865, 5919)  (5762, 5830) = -4.2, 26.7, 27.8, 25.8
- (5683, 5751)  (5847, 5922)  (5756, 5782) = -1.2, 26.9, 27.8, 26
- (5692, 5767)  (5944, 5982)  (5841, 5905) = 2.4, 27.3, 26.1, 27.1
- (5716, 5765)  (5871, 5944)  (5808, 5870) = -3.4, 28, 28.2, 25.8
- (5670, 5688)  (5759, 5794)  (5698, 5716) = 0.4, 25.8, 25.7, 27.5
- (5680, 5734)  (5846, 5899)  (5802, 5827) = -2.2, 26.5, 28.4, 25.9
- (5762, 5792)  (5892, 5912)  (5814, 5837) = -2.1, 27.5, 28.9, 24.9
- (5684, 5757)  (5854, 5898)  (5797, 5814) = -0.9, 27.1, 27.8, 25.7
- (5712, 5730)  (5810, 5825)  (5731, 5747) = 0.5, 27.9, 27.3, 29.2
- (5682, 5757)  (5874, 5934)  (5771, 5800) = -1.1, 27.1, 27.6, 25.6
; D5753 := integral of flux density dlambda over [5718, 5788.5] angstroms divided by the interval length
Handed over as 27.8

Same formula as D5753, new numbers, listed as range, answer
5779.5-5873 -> 27.9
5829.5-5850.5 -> 28.9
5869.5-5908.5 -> 25.1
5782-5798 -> 27.4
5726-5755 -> 27.7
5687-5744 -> 27.1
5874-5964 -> 26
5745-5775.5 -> 28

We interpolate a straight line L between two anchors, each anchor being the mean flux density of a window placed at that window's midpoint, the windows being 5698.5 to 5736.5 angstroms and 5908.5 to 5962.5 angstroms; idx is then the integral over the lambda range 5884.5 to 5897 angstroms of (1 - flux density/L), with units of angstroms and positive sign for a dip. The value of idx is 2.4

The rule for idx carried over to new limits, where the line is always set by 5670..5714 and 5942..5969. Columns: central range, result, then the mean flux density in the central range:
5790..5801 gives -0.4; 27.4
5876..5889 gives 0.3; 26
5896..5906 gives 0.7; 24.8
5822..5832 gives -0.6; 28.1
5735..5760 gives -1.9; 28.2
